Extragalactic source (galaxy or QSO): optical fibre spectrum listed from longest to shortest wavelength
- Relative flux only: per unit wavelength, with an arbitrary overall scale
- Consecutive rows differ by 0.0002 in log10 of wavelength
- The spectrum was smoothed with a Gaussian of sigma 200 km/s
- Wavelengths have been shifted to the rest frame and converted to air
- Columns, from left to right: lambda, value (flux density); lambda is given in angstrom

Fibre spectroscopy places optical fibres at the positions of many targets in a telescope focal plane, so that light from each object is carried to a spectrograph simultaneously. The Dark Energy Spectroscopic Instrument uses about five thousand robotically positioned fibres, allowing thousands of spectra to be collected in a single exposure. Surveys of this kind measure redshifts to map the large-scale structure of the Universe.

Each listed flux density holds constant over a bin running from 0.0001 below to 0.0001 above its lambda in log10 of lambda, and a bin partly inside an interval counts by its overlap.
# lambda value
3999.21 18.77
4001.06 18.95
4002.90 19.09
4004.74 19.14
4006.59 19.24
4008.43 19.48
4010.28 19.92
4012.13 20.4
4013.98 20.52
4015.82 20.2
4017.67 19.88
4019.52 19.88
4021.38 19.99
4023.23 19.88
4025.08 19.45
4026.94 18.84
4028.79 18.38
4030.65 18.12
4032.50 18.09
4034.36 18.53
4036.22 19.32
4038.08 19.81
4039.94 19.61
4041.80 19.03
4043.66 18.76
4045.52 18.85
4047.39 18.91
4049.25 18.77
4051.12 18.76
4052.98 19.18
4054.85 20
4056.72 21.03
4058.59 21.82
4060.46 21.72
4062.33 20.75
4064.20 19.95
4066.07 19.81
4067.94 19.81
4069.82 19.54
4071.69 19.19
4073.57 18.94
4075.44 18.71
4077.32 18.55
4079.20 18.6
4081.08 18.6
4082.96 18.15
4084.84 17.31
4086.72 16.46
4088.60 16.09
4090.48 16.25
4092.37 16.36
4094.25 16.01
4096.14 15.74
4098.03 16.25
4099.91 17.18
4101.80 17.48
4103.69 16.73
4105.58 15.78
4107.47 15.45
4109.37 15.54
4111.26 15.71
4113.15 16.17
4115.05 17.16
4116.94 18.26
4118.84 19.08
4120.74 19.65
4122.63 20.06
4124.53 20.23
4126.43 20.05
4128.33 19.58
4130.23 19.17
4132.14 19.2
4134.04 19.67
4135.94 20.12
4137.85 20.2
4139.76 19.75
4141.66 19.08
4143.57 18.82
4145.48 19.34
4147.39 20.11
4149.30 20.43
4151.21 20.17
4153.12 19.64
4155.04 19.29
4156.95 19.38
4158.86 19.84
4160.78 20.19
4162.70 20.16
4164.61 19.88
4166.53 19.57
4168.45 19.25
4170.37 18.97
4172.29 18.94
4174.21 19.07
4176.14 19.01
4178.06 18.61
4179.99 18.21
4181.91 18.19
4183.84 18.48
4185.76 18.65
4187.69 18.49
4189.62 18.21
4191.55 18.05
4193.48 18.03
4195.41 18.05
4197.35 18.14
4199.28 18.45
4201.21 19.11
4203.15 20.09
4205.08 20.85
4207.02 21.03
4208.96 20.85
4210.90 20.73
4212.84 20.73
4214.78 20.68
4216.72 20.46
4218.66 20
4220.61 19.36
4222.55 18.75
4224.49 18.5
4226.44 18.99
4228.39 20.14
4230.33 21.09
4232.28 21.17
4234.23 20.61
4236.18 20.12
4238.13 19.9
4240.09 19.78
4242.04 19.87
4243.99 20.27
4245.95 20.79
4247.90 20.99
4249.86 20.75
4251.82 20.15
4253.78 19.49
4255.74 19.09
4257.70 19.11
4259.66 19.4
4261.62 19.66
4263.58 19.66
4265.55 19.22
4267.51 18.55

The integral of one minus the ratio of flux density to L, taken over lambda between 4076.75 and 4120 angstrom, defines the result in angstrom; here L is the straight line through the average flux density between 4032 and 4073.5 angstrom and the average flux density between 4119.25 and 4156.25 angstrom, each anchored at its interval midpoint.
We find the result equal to 6.0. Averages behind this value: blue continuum 19.6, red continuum 19.7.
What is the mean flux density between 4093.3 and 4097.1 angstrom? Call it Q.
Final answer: 15.9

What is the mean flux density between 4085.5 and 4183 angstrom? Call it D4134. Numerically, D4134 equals 18.5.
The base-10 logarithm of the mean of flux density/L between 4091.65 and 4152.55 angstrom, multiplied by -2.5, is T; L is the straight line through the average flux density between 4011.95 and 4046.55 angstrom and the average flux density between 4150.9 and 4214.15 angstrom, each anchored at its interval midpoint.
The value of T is 0.06 mag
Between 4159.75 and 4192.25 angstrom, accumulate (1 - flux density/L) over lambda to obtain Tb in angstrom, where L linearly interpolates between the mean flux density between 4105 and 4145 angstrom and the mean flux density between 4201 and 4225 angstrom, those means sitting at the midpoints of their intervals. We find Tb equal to 0.9 angstrom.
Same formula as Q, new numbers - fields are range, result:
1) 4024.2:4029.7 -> 18.9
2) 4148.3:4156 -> 19.9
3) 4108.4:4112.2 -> 15.6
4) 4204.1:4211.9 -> 20.9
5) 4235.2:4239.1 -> 20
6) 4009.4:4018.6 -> 20.2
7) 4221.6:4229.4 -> 19.1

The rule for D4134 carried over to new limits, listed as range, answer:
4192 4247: 19.9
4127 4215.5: 19.4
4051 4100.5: 18.6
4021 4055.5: 19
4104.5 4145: 18.5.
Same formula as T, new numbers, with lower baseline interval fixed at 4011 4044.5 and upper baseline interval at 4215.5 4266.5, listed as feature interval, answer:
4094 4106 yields 0.184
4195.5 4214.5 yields -0.006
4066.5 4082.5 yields 0.028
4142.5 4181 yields 0.015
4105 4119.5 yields 0.179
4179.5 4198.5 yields 0.087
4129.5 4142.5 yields 0.002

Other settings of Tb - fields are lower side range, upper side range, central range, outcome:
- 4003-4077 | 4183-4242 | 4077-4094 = 1.98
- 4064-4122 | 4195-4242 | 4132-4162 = -1.86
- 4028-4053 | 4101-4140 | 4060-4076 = -0.96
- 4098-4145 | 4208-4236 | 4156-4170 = -0.48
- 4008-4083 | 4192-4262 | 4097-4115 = 3.03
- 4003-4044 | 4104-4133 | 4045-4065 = -1.12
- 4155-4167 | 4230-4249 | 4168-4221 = 2.22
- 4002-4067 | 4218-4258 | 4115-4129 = 0.25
